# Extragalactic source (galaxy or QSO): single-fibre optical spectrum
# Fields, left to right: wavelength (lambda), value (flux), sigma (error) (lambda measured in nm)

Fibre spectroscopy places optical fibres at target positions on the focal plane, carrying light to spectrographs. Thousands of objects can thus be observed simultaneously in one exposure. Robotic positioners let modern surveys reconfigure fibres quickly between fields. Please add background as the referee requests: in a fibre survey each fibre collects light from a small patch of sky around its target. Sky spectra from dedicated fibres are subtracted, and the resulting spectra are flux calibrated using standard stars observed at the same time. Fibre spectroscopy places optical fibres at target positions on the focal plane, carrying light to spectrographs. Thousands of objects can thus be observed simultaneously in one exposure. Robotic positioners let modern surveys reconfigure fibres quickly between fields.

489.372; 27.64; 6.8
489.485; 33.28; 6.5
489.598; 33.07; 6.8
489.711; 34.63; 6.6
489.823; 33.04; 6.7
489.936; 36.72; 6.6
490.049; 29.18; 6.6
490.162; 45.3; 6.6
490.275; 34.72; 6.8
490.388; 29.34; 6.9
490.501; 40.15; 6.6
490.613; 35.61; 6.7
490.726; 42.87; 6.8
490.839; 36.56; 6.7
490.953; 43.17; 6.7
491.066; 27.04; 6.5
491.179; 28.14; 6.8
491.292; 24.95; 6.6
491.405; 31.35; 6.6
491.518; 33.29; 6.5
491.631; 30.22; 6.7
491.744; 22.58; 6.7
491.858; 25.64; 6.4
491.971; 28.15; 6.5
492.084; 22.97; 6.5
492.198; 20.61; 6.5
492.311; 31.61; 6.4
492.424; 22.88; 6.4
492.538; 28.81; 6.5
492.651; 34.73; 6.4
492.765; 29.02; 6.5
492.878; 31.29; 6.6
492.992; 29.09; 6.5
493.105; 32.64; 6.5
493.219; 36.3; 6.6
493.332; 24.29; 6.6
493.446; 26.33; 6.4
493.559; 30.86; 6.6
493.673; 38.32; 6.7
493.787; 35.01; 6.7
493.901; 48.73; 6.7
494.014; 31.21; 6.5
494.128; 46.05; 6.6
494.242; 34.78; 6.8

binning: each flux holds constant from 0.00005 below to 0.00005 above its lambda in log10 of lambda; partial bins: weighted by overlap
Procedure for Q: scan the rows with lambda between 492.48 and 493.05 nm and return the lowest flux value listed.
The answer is 28.81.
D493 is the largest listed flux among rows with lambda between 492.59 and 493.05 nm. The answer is 34.73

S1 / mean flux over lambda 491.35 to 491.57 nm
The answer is 32.3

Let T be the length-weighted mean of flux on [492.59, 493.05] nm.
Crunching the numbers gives 31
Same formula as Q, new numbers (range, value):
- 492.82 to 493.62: 24.29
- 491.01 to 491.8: 22.58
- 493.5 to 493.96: 30.86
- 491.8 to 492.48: 20.61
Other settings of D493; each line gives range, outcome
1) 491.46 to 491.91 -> 33.29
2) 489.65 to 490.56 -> 45.3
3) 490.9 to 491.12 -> 43.17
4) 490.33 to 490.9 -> 42.87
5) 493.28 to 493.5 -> 26.33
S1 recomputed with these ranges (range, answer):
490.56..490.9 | 38.3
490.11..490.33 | 39.9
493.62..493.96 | 40.7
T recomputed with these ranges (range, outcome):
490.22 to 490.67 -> 35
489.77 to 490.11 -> 33.1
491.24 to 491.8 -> 28.5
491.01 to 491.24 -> 27.6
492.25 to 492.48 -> 27.2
